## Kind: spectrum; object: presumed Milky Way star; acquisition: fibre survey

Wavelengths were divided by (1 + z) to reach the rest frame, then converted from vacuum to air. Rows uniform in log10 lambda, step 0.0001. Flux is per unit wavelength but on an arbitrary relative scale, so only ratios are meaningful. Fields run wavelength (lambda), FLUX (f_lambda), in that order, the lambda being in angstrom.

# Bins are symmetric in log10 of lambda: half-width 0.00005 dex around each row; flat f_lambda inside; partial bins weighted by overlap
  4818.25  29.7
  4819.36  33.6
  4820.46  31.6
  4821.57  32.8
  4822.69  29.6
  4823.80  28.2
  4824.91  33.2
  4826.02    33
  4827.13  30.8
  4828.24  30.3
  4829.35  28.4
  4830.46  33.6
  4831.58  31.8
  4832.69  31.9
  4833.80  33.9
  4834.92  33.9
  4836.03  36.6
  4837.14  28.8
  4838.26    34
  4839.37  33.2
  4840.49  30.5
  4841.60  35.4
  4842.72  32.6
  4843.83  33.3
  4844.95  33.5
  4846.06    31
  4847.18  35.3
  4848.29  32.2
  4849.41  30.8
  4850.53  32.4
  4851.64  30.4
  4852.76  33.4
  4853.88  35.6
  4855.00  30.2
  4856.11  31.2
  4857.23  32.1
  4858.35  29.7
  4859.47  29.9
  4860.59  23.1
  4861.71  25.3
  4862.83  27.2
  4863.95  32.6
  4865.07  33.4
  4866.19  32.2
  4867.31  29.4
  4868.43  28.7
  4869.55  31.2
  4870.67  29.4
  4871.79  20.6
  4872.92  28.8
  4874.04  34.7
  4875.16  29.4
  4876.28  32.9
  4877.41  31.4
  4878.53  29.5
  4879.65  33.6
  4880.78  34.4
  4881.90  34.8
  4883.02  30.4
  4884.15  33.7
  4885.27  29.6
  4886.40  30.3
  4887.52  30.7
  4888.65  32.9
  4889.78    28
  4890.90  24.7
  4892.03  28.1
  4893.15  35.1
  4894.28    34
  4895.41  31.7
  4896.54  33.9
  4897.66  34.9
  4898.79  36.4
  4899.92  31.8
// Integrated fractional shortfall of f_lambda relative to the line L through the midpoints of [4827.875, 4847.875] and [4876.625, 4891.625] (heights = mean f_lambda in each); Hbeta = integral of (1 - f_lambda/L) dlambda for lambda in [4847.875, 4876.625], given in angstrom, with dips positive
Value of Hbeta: 1.4 angstrom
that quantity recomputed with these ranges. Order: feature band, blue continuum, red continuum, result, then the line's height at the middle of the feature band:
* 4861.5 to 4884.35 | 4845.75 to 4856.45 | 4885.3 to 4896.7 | 0.6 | 31.5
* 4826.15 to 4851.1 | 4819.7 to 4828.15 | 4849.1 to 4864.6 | -1.3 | 30.9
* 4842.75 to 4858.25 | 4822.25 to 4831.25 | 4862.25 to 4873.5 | -1.2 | 30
